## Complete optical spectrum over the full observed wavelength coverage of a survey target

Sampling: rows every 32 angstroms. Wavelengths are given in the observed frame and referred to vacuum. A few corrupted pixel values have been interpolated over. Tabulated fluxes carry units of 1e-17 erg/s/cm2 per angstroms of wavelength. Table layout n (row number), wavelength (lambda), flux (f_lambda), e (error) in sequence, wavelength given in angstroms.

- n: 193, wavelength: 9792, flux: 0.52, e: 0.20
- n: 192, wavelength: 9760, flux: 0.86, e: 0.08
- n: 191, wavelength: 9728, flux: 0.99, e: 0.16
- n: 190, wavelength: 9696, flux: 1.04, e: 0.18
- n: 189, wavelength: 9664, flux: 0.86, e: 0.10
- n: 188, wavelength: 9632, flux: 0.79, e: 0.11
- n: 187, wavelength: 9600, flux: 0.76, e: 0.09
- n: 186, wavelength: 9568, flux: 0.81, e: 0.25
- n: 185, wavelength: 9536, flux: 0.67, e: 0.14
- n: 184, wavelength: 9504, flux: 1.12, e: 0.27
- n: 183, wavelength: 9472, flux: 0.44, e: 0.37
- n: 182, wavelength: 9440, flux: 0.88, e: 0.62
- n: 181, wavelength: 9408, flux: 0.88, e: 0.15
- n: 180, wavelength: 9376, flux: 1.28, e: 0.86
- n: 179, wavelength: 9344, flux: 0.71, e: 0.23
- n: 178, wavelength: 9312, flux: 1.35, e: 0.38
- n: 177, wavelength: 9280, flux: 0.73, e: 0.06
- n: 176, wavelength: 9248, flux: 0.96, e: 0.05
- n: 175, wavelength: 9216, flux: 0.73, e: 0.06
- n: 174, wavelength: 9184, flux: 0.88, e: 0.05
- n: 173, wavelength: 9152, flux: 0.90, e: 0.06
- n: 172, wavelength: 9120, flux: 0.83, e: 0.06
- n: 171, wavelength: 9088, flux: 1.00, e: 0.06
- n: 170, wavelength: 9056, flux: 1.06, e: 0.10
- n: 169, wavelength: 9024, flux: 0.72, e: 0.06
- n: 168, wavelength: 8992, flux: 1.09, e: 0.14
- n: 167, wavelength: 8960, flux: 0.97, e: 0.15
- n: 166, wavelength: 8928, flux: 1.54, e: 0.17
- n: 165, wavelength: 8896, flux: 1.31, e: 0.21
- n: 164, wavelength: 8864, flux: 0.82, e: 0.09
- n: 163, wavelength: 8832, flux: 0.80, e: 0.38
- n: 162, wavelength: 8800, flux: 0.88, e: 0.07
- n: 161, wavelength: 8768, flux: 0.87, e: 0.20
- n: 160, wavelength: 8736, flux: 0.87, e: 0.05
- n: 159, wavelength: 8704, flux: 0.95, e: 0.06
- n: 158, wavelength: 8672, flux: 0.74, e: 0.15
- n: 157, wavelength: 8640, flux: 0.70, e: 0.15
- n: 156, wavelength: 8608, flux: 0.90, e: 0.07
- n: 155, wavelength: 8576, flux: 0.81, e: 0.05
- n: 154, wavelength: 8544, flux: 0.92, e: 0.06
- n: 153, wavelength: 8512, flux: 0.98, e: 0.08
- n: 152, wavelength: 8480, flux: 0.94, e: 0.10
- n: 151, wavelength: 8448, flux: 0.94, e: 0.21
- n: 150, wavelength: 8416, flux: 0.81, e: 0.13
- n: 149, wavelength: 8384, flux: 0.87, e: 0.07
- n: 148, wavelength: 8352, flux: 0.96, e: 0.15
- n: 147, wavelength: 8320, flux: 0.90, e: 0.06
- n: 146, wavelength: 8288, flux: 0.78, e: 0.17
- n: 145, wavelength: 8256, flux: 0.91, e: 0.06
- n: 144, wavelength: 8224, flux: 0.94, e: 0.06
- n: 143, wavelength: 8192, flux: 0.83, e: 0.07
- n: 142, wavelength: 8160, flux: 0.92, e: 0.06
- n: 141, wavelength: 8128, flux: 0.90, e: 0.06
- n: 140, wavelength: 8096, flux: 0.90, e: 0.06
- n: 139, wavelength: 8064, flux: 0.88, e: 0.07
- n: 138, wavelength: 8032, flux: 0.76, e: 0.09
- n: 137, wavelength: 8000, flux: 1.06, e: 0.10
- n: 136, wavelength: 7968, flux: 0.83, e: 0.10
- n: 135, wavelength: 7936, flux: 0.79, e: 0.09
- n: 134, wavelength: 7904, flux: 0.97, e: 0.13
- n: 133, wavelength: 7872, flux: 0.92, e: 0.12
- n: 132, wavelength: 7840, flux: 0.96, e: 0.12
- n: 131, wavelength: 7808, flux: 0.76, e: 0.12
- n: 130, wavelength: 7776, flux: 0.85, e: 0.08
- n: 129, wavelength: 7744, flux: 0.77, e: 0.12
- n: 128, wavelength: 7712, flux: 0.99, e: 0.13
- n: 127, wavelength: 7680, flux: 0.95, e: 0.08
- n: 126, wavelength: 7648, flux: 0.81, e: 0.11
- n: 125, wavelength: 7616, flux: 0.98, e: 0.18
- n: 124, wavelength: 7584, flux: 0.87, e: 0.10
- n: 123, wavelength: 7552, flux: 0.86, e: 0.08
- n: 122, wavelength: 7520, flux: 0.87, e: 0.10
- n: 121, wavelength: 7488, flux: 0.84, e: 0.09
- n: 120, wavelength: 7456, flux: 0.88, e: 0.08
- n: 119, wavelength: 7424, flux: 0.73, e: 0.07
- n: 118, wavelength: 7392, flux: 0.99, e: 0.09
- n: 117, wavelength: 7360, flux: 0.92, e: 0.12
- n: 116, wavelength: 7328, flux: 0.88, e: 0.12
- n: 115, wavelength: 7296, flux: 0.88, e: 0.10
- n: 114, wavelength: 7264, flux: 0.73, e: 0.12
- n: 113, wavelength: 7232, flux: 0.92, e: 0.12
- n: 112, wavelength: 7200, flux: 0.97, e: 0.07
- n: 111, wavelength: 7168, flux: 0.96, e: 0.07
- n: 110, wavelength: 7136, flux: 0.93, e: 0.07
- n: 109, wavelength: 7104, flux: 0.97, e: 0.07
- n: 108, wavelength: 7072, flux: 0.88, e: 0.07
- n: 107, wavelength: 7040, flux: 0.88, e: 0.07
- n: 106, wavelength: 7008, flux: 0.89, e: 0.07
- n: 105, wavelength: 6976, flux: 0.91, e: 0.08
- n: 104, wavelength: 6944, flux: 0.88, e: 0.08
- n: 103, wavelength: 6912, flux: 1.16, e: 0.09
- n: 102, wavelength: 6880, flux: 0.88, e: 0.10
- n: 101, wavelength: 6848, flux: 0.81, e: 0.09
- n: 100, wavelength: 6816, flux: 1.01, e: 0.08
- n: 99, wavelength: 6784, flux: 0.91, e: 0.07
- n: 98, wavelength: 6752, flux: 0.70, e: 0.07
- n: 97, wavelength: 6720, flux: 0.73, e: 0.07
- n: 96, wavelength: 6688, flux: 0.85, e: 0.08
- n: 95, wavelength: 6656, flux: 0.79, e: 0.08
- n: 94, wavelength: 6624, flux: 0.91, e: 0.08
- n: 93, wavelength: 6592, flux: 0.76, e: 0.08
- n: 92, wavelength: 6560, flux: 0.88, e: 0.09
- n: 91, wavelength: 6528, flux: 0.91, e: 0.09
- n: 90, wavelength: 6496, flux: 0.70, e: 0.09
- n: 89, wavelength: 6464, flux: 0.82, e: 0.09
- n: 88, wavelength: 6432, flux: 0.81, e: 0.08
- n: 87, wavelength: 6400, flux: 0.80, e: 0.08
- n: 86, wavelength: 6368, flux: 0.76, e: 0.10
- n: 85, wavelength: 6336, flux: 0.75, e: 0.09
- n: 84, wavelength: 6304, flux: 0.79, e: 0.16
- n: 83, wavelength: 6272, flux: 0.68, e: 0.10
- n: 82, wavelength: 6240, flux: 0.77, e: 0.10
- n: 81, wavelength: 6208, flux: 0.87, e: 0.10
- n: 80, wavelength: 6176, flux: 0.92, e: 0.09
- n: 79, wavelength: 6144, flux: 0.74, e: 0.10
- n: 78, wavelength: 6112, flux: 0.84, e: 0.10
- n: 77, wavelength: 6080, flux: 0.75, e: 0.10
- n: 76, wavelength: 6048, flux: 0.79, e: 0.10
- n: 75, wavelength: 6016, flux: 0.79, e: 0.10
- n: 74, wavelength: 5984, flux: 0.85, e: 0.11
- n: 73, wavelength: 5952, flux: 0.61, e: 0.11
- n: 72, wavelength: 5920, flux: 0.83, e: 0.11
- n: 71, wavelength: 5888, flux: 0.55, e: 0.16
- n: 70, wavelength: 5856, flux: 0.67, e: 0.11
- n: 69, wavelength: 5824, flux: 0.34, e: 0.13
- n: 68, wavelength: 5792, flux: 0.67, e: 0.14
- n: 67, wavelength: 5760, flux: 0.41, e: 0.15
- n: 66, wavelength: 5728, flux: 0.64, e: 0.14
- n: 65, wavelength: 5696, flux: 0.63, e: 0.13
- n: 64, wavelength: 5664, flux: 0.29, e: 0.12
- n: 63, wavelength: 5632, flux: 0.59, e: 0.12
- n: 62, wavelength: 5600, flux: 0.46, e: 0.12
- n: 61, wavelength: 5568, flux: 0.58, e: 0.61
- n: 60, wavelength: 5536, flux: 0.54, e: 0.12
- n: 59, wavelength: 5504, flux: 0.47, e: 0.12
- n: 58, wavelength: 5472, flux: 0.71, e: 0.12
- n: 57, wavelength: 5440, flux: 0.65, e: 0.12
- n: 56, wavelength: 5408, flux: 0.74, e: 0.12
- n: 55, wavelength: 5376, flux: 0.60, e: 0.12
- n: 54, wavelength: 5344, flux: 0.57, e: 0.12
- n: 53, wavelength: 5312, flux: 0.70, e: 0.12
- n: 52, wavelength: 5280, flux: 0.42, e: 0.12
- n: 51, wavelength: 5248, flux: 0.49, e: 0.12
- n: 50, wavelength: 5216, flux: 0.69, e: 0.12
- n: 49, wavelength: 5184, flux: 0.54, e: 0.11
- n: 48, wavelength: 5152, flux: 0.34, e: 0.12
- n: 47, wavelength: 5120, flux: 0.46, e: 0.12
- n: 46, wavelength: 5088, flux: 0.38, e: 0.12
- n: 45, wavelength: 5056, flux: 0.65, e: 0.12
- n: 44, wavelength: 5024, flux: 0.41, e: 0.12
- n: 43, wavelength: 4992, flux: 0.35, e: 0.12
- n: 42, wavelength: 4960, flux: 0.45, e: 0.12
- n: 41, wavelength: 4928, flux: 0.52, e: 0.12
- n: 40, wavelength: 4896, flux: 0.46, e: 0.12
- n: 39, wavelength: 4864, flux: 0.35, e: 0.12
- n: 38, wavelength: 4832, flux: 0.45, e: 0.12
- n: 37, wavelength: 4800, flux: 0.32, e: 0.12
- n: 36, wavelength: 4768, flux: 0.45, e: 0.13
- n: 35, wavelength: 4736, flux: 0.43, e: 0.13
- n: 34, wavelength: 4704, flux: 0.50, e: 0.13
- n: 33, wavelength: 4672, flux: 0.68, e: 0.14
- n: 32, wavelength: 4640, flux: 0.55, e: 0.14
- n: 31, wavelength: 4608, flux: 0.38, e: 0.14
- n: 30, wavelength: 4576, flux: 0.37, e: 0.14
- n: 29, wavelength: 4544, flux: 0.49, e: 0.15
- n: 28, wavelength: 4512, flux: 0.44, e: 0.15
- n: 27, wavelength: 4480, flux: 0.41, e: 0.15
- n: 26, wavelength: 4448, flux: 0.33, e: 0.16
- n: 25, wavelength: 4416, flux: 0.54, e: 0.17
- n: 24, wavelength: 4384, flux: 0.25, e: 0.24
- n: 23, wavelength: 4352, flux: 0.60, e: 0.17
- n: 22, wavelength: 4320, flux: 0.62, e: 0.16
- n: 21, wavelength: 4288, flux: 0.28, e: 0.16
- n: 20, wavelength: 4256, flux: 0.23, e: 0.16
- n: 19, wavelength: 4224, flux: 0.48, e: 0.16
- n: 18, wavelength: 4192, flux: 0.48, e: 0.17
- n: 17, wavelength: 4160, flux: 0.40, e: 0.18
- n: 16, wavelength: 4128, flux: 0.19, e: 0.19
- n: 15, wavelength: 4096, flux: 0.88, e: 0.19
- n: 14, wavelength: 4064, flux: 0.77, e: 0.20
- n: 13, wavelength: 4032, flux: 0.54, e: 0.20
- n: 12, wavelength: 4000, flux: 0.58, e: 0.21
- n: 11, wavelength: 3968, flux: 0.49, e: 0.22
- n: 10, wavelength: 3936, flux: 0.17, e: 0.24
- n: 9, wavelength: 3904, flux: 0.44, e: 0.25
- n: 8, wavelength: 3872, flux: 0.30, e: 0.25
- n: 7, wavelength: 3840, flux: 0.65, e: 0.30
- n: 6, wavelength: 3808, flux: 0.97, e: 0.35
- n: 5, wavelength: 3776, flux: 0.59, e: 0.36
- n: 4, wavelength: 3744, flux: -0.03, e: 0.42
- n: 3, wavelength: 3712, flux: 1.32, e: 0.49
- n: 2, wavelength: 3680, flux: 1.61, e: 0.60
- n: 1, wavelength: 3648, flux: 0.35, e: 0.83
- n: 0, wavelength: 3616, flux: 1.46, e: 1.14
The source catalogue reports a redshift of 0.531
